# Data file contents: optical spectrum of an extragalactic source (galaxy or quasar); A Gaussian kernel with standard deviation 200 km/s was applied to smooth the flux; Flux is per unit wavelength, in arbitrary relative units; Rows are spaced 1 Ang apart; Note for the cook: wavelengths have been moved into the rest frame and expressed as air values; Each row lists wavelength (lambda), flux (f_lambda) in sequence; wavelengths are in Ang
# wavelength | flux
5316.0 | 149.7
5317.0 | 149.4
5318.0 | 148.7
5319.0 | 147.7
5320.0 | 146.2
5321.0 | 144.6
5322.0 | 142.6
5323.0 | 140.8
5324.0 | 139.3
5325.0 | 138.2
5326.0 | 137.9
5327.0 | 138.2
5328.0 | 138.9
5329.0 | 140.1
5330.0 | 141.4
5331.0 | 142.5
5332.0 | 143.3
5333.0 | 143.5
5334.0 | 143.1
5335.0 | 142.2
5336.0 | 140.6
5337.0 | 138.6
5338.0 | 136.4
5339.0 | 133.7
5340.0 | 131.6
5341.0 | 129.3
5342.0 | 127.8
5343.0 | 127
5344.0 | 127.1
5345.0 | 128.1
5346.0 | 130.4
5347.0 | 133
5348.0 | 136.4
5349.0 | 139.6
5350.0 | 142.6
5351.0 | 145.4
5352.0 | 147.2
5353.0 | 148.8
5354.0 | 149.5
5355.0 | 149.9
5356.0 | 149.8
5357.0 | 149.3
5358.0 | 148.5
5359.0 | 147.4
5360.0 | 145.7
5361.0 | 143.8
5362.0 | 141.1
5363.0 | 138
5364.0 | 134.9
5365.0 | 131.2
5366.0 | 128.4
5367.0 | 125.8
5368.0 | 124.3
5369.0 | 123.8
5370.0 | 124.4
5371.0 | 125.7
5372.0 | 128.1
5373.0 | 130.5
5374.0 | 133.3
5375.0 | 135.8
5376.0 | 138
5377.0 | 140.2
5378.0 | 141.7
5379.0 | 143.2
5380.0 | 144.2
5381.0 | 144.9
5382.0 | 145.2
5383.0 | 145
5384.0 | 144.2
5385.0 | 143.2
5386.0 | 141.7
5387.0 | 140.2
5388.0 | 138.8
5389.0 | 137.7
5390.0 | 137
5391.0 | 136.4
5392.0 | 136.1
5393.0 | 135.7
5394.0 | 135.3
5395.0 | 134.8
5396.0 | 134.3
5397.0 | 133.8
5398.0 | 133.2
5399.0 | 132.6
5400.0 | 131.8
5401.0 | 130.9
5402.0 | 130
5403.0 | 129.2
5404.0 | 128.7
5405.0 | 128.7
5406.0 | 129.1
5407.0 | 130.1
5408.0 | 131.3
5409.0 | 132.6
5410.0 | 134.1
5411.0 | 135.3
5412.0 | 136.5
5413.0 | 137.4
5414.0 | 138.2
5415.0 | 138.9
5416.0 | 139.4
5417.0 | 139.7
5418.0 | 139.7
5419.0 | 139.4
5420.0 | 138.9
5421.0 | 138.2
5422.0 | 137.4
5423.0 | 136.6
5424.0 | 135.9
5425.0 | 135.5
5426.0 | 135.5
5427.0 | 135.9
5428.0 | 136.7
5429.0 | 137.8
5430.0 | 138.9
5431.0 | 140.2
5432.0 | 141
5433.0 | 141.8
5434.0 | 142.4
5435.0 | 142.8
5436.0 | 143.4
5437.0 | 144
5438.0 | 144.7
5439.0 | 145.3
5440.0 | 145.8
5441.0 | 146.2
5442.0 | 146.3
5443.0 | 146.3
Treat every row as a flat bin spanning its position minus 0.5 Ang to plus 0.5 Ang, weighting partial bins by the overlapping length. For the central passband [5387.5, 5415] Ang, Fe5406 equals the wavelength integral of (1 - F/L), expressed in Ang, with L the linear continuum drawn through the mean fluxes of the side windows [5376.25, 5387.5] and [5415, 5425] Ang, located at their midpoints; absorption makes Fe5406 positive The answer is 1.3 Ang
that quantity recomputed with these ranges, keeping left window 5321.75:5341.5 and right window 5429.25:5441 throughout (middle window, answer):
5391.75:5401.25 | 0.5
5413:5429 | 0.5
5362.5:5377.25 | 1.0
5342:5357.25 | 0.0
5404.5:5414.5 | 0.6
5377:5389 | -0.1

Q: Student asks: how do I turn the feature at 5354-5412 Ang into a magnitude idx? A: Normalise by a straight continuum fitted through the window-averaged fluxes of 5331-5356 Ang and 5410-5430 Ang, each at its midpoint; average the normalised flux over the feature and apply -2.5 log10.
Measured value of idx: 0.01 mag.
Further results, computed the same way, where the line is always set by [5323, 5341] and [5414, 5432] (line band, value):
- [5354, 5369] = -0.01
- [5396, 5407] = 0.06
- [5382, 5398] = 0.00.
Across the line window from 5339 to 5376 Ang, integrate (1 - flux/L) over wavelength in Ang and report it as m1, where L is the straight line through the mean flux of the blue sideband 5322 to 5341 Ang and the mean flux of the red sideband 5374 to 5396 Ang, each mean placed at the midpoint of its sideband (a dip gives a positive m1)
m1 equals 0.9 Ang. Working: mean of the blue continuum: 139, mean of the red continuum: 140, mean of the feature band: 136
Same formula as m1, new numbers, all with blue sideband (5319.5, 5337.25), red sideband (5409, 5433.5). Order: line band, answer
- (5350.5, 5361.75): -0.6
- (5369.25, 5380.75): 0.4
